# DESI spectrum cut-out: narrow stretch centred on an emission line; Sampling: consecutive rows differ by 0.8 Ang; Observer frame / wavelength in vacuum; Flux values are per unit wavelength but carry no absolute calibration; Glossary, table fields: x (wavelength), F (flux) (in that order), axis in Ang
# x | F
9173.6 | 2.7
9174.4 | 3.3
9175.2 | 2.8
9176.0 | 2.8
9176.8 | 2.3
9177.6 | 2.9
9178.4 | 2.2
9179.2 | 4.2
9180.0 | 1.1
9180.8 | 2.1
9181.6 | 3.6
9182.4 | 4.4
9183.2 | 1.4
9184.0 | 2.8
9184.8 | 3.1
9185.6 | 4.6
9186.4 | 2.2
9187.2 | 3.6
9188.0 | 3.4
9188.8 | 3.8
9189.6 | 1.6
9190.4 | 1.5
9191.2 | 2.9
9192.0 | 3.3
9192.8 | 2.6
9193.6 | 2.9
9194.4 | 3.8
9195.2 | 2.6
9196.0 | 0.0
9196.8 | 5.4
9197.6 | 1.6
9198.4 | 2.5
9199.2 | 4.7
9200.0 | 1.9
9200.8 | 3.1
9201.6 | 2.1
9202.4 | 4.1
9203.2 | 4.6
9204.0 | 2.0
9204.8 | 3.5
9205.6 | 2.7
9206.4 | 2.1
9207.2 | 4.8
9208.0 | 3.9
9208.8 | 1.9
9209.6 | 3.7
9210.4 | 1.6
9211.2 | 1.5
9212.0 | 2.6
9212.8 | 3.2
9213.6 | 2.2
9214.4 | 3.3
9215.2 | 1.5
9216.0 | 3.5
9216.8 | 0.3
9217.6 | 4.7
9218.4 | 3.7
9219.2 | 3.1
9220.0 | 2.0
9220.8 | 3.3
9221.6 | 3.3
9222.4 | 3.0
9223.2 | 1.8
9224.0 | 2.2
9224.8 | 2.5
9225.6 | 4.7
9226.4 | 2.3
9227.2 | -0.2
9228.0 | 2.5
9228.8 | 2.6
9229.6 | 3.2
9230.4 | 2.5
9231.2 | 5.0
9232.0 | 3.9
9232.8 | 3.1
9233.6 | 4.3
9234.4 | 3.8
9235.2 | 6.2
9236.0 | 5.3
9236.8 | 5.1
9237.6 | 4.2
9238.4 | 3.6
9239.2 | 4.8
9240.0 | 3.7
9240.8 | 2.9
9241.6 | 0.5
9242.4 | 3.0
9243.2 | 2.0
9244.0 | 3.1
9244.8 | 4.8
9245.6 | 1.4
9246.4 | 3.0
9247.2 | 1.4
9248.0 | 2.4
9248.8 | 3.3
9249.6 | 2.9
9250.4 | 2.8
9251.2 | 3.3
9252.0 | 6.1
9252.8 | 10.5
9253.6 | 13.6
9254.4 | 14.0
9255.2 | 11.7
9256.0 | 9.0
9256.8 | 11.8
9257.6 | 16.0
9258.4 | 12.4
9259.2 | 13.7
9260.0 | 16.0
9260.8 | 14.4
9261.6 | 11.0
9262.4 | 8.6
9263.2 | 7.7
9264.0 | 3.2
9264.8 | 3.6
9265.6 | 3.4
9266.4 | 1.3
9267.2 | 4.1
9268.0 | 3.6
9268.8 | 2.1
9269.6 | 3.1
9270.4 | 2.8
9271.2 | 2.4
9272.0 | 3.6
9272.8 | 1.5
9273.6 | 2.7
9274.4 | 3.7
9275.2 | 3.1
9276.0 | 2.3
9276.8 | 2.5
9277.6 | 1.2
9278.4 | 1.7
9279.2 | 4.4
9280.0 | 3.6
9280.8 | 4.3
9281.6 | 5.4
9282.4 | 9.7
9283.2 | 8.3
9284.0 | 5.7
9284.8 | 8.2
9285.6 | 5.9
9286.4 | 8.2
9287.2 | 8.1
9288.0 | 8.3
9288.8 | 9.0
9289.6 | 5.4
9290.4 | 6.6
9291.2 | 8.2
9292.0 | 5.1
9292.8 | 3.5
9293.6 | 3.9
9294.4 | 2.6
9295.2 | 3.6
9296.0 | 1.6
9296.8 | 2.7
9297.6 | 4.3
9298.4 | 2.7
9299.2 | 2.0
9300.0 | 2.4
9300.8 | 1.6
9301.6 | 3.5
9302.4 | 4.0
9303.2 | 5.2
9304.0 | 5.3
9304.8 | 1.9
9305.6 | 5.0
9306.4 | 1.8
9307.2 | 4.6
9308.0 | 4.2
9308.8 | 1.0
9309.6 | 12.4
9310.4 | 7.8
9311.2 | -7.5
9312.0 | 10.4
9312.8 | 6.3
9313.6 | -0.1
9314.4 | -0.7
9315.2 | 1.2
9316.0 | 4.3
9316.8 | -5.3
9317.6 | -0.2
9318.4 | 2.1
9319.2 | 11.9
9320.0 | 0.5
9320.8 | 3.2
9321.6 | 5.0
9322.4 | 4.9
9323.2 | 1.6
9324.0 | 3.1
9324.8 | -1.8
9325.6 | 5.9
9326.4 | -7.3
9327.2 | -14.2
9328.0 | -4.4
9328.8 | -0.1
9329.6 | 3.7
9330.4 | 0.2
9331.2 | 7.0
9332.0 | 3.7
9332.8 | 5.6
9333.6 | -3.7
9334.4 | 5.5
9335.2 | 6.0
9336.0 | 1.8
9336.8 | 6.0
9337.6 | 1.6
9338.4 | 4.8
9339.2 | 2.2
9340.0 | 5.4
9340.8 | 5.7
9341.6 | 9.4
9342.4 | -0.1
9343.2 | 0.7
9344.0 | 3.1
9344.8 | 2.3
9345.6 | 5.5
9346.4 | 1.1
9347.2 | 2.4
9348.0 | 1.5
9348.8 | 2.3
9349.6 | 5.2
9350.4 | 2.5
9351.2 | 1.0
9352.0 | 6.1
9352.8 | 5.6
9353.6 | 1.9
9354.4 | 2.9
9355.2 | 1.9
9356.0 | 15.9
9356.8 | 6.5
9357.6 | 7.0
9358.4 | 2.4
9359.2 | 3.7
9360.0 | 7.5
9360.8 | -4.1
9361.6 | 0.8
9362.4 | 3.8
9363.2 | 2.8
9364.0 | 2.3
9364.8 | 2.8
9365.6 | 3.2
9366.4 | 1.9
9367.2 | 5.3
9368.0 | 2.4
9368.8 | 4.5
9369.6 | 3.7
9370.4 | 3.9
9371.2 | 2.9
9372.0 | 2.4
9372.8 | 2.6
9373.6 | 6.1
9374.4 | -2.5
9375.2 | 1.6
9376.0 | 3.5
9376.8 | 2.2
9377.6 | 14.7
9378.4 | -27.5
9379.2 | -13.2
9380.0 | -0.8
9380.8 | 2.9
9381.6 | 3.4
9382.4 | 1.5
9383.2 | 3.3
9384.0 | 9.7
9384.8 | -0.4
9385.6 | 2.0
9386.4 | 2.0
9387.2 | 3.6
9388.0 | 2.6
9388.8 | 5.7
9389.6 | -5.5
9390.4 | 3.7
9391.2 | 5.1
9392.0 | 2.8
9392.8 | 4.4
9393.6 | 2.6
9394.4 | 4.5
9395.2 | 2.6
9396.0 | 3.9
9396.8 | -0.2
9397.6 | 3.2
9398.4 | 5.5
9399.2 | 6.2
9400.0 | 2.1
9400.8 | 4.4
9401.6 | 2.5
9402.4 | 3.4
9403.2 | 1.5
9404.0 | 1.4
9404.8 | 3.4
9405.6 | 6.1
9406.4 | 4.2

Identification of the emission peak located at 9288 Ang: [N II] 6583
